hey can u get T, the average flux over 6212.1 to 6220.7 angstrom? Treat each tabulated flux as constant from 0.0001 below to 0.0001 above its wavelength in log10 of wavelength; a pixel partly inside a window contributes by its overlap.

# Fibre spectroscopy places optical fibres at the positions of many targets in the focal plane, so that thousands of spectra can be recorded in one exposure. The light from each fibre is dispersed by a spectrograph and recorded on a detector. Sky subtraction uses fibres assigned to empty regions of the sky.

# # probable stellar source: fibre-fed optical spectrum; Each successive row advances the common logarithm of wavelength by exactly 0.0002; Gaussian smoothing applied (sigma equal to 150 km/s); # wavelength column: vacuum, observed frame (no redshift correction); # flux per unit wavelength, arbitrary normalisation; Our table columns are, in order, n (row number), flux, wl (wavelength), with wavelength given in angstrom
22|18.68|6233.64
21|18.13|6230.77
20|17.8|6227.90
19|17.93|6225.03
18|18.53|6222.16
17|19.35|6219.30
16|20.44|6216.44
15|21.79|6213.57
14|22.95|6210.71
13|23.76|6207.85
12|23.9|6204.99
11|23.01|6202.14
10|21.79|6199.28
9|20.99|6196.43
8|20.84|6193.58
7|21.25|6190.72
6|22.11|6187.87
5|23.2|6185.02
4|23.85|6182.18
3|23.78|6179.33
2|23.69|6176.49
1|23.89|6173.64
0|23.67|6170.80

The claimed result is 20.5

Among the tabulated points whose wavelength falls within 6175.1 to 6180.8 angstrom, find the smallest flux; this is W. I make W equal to 23.69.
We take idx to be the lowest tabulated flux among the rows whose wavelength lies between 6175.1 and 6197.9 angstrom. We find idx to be 20.84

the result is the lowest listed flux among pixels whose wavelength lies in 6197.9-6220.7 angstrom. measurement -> 19.35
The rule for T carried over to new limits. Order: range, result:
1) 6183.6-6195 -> 21.8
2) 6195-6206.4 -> 22.4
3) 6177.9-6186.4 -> 23.6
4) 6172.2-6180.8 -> 23.8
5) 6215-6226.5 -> 19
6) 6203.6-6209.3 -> 23.8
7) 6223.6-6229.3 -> 17.9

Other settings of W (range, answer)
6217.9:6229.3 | 17.8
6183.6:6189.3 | 22.11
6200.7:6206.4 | 23.01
